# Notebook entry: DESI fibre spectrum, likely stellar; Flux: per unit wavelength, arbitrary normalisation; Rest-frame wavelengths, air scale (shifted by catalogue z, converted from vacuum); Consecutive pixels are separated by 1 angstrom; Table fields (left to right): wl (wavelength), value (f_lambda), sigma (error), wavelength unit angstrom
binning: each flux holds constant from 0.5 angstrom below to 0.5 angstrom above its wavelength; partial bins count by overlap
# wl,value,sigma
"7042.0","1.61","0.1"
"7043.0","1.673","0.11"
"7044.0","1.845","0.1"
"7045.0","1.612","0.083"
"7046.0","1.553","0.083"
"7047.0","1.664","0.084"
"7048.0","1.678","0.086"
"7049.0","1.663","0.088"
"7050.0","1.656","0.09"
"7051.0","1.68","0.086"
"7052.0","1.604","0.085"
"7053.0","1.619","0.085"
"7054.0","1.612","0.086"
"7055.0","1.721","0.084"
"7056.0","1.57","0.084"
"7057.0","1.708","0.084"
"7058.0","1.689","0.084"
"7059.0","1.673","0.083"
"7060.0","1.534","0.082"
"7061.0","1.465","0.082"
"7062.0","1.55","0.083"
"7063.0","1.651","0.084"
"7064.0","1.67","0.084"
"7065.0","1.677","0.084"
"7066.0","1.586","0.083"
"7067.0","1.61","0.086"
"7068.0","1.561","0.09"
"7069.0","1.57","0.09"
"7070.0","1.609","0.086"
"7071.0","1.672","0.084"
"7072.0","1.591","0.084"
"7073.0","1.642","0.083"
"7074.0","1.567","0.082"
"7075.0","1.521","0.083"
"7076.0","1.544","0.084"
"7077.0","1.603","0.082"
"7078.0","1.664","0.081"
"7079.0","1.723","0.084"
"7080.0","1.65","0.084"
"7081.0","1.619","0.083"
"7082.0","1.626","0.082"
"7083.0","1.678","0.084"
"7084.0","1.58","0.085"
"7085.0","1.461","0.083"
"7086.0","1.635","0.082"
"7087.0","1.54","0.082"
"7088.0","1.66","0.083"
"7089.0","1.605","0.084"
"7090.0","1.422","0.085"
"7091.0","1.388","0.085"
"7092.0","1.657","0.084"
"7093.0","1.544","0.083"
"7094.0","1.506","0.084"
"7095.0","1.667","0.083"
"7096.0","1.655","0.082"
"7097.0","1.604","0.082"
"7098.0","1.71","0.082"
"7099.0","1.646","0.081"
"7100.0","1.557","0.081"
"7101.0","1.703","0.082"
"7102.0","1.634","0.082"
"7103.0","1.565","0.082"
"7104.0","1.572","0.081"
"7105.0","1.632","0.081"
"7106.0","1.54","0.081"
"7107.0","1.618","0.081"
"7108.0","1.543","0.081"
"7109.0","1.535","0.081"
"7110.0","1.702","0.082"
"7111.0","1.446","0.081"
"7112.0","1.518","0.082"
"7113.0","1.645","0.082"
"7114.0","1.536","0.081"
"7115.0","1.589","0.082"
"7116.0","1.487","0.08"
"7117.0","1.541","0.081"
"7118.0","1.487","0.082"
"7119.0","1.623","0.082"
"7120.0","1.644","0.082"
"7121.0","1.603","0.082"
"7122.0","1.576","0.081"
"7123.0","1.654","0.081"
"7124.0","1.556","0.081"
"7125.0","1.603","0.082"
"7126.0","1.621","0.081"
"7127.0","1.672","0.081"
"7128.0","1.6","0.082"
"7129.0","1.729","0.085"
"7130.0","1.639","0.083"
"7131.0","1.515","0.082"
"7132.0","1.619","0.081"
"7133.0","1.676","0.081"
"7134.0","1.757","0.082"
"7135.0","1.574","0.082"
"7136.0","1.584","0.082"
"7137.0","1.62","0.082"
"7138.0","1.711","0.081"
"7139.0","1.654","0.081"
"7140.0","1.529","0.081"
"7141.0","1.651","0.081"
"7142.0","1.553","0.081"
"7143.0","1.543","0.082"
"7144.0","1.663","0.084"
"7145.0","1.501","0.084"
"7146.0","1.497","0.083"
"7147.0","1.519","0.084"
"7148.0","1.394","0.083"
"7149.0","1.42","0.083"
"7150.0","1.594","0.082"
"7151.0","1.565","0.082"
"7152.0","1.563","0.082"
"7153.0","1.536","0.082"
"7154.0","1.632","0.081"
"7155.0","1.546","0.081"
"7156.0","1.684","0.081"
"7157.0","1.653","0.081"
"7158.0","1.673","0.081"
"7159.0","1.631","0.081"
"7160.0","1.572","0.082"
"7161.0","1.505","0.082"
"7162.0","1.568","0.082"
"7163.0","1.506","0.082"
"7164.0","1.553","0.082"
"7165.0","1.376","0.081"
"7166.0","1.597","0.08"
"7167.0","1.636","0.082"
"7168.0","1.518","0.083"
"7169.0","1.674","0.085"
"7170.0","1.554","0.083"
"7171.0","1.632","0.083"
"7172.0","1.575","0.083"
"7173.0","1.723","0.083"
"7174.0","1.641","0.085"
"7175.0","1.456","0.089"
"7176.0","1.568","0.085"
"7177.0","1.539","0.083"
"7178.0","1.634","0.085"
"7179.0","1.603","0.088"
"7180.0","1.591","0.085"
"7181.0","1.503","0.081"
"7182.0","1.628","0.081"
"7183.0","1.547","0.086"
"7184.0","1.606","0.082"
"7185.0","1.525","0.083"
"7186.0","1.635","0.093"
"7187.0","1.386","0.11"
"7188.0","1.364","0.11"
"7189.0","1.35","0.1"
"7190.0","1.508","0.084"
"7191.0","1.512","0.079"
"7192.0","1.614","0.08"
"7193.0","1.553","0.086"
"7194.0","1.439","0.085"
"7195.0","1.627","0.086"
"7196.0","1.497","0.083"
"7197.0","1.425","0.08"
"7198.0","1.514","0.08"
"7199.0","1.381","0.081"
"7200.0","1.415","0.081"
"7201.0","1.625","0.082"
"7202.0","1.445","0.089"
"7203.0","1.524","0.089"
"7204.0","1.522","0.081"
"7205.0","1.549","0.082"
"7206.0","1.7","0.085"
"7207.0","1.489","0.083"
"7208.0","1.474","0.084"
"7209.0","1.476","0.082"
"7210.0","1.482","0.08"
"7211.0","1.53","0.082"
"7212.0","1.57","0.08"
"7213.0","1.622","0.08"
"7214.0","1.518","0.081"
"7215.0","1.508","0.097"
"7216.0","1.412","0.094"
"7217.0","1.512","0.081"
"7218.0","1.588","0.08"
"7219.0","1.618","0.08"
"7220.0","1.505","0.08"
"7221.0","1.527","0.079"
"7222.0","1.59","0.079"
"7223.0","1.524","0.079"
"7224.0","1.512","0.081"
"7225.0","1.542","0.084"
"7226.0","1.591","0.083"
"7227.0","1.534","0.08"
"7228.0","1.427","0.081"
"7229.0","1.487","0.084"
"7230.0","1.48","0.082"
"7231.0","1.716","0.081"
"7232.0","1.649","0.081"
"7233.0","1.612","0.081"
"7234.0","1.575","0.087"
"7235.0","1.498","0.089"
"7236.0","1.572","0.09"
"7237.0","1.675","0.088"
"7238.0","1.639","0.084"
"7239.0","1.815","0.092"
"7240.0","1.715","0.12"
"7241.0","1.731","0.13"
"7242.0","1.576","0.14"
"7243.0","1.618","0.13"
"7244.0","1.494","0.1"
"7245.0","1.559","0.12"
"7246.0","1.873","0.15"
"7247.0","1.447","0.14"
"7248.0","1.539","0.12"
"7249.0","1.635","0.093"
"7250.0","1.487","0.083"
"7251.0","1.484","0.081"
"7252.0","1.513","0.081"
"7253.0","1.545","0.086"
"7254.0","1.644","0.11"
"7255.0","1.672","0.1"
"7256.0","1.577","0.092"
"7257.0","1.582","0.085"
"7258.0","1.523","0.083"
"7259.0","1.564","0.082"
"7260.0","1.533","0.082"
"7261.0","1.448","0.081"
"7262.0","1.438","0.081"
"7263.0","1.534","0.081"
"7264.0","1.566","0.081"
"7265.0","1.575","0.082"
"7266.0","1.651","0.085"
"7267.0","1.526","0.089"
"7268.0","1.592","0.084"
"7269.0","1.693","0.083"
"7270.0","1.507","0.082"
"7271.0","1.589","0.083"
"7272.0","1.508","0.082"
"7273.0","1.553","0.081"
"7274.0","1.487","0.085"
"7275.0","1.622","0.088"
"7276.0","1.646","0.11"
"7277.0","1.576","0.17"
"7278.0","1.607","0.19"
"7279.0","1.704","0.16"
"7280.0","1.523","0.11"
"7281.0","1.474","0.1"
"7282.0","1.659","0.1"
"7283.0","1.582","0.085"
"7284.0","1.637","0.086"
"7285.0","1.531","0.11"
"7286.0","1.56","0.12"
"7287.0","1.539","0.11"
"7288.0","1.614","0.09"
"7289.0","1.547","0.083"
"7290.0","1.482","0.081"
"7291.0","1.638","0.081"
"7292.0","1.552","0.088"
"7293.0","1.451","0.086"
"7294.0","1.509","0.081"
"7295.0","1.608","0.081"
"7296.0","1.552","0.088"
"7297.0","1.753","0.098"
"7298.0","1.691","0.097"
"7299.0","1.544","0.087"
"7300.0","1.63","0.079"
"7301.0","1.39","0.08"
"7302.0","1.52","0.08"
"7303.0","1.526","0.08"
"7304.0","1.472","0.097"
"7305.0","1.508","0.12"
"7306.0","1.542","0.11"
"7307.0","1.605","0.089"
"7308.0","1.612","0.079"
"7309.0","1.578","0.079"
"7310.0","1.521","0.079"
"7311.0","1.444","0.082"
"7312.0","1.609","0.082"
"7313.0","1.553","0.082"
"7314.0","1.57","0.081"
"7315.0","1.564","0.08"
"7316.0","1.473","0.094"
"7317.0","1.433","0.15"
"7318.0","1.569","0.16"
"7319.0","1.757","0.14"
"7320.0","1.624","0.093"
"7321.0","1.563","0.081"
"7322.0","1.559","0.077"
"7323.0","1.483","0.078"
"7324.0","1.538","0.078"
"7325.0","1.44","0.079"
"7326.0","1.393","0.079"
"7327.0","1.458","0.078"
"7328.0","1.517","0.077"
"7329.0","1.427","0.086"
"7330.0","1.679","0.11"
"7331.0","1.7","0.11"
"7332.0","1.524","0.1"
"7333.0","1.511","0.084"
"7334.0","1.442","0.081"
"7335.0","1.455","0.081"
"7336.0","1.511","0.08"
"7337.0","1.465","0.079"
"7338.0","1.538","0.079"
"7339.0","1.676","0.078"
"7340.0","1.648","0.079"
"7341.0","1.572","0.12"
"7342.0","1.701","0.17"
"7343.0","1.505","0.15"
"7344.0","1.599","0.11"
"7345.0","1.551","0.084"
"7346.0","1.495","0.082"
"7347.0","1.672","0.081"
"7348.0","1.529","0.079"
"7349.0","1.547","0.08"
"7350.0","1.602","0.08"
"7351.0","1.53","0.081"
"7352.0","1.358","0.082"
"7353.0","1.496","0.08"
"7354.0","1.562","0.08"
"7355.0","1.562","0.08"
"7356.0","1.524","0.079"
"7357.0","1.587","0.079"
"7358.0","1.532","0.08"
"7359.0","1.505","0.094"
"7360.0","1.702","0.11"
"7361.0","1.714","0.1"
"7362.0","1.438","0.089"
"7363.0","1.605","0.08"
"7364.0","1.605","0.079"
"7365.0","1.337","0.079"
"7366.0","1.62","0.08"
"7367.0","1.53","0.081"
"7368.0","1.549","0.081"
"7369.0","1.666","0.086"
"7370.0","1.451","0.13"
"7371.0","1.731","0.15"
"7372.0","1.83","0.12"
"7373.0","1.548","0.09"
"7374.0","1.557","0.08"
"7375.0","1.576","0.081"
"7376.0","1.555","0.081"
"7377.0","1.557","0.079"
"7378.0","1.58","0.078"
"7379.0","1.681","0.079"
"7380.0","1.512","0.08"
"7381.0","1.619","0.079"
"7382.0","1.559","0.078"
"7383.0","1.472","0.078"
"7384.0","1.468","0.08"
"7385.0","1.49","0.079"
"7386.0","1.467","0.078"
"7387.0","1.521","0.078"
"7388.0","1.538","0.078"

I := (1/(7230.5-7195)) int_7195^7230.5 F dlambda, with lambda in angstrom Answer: 1.52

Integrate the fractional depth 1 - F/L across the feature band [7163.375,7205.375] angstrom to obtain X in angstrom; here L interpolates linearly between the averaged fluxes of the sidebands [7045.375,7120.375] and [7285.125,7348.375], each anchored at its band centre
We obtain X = 1.1 angstrom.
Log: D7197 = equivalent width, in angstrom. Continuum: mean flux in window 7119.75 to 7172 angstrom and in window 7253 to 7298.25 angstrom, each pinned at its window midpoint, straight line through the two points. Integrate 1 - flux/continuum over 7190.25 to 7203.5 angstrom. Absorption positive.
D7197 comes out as 0.6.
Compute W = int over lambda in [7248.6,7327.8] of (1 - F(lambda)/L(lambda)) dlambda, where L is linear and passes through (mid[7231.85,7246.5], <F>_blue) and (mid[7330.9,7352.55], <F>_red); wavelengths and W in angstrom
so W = 2.0 angstrom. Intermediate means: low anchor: 1.64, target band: 1.56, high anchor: 1.55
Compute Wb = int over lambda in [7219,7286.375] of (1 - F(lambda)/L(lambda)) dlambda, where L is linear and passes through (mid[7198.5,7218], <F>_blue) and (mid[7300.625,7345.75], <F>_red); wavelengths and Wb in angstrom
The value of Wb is -2.25 angstrom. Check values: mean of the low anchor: 1.52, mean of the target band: 1.58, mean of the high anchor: 1.54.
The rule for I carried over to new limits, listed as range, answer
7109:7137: 1.6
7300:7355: 1.54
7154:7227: 1.54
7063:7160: 1.59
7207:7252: 1.57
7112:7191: 1.58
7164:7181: 1.58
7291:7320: 1.56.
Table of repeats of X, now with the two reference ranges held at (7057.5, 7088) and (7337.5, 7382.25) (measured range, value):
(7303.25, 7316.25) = 0.30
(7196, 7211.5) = 0.86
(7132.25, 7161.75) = 0.21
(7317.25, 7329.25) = 0.38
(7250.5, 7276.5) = 0.40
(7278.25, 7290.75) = 0.07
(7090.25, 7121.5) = 0.39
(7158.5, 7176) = 0.26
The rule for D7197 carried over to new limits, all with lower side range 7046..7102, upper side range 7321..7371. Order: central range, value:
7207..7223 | 0.5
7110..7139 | -0.1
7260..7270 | 0.1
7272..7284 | -0.2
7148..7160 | 0.1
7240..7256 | -0.2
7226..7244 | -0.4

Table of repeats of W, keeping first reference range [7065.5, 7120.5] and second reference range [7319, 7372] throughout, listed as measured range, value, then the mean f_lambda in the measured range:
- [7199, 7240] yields 0.5 angstrom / 1.55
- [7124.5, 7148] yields -0.3 angstrom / 1.61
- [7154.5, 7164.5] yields -0.1 angstrom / 1.59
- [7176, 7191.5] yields 0.5 angstrom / 1.53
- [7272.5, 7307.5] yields -0.1 angstrom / 1.57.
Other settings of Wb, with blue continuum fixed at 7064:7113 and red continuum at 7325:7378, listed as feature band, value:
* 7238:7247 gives -0.5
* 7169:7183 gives -0.1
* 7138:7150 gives 0.3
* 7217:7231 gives 0.3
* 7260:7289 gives 0.0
